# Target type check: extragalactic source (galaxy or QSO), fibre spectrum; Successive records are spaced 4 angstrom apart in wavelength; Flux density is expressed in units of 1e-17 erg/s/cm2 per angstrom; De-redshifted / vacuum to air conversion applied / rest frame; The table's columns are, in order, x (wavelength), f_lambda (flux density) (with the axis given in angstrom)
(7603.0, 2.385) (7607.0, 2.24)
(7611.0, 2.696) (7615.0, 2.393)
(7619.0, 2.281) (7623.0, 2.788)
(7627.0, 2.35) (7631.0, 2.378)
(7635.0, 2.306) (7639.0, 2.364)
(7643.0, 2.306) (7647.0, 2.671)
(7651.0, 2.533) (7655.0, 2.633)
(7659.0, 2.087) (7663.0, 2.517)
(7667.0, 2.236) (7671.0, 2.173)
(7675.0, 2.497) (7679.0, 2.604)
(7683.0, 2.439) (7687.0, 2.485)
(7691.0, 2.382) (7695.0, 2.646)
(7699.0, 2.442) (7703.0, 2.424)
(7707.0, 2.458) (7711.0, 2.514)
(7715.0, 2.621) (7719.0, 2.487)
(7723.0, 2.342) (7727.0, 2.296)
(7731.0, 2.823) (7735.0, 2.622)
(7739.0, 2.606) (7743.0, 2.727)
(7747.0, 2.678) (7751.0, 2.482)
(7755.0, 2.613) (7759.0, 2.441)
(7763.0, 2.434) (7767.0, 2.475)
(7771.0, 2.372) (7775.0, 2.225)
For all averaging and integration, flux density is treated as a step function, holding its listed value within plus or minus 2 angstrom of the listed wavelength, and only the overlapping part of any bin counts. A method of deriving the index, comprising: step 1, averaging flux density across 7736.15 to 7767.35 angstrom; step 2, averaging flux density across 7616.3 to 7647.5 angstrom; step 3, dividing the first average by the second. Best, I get 1.06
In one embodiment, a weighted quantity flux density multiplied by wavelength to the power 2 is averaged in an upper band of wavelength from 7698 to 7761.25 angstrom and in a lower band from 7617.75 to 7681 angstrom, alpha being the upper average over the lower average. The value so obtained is 1.07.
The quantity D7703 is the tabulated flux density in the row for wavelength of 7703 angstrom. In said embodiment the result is 2.424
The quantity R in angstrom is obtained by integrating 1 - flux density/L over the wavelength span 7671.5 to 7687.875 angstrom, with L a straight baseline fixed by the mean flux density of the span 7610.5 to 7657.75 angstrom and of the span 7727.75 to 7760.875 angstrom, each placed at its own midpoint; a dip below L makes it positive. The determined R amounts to 0.3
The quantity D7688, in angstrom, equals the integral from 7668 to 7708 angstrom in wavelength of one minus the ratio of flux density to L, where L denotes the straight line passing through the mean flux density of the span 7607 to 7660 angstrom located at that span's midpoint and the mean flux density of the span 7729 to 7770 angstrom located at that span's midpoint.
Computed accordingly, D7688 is 1.0 angstrom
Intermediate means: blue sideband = 2.44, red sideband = 2.58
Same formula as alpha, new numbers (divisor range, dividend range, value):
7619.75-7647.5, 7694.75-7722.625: 1.05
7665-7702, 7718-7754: 1.07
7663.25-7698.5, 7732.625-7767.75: 1.07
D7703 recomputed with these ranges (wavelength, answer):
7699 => 2.442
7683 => 2.439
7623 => 2.788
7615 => 2.393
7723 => 2.342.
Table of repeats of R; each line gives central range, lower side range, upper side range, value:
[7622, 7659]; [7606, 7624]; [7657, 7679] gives -0.7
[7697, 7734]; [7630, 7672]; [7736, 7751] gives 1.0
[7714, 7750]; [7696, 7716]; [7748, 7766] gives -1.1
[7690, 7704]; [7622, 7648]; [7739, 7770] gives 0.0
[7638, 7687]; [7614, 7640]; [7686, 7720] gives 0.5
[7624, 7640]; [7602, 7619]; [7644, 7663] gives 0.4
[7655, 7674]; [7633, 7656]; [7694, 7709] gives 1.3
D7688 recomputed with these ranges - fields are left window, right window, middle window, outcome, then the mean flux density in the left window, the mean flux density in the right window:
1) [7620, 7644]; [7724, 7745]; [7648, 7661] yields 0.1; 2.41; 2.6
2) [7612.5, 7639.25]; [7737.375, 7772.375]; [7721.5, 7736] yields 0.0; 2.42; 2.54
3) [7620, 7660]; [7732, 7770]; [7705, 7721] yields 0.0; 2.45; 2.57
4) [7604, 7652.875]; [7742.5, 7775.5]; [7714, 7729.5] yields 0.3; 2.44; 2.5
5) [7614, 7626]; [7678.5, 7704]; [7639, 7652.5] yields 0.0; 2.48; 2.48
